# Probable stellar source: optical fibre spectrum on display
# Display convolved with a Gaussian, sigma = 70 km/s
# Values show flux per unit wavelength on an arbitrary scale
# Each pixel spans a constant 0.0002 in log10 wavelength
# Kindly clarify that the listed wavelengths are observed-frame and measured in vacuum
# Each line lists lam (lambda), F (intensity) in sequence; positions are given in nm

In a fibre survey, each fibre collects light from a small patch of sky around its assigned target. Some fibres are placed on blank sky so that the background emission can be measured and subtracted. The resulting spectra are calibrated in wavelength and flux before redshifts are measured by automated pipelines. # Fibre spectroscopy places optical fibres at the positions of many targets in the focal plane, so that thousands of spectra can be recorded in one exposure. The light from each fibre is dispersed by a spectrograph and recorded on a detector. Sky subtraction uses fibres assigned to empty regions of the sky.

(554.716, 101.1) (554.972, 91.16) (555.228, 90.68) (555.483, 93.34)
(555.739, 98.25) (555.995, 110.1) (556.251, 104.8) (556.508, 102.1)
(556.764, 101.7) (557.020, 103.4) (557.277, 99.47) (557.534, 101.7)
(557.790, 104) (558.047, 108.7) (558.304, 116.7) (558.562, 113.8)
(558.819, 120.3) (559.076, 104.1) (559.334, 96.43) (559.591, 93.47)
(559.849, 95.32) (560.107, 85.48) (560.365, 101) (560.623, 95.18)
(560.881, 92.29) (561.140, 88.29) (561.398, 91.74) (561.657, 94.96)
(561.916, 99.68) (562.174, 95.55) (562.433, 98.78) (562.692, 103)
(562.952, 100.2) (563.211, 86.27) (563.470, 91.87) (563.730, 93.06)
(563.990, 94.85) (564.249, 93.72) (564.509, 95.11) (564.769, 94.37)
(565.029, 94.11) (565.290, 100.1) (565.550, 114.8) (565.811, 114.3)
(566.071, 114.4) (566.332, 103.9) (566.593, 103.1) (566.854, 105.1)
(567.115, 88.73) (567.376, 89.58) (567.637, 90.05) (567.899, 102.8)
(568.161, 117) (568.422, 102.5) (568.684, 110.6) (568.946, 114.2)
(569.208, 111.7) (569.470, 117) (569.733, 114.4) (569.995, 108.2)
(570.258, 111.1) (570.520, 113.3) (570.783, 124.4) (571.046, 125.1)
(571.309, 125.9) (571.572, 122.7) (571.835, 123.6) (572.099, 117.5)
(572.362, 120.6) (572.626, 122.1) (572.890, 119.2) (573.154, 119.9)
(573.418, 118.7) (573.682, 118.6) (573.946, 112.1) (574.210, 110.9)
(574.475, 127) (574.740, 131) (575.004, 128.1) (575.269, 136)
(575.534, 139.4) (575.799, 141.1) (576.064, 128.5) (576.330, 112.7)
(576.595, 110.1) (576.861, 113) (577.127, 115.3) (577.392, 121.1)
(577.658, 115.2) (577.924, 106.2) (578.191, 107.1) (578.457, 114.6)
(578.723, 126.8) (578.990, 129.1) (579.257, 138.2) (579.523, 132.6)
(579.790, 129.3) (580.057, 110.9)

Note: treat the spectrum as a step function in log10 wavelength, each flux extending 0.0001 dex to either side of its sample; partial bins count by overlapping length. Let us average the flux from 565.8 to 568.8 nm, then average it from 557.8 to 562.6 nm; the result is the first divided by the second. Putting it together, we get 1.03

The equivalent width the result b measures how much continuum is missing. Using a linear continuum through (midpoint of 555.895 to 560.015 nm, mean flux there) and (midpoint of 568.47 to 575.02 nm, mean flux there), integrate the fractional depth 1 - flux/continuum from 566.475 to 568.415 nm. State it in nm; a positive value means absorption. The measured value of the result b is 0.25 nm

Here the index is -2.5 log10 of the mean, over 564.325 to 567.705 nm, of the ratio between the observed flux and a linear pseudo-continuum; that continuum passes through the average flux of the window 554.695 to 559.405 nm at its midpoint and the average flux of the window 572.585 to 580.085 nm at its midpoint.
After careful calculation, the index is 0.12 mag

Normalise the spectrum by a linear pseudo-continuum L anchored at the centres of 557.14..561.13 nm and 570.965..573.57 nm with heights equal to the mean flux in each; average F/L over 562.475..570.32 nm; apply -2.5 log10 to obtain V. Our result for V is 0.10 mag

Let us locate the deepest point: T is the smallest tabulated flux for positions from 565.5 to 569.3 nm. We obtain 88.73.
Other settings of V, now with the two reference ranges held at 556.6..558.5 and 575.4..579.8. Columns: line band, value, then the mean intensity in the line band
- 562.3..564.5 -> 0.16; 95.2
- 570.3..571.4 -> -0.04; 121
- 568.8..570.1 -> 0.02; 113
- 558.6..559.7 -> 0.02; 105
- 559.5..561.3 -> 0.16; 93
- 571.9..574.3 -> 0.00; 118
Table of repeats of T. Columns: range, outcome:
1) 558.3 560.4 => 85.48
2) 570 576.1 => 110.9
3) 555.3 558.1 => 93.34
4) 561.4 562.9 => 94.96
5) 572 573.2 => 117.5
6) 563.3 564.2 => 91.87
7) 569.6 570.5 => 108.2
